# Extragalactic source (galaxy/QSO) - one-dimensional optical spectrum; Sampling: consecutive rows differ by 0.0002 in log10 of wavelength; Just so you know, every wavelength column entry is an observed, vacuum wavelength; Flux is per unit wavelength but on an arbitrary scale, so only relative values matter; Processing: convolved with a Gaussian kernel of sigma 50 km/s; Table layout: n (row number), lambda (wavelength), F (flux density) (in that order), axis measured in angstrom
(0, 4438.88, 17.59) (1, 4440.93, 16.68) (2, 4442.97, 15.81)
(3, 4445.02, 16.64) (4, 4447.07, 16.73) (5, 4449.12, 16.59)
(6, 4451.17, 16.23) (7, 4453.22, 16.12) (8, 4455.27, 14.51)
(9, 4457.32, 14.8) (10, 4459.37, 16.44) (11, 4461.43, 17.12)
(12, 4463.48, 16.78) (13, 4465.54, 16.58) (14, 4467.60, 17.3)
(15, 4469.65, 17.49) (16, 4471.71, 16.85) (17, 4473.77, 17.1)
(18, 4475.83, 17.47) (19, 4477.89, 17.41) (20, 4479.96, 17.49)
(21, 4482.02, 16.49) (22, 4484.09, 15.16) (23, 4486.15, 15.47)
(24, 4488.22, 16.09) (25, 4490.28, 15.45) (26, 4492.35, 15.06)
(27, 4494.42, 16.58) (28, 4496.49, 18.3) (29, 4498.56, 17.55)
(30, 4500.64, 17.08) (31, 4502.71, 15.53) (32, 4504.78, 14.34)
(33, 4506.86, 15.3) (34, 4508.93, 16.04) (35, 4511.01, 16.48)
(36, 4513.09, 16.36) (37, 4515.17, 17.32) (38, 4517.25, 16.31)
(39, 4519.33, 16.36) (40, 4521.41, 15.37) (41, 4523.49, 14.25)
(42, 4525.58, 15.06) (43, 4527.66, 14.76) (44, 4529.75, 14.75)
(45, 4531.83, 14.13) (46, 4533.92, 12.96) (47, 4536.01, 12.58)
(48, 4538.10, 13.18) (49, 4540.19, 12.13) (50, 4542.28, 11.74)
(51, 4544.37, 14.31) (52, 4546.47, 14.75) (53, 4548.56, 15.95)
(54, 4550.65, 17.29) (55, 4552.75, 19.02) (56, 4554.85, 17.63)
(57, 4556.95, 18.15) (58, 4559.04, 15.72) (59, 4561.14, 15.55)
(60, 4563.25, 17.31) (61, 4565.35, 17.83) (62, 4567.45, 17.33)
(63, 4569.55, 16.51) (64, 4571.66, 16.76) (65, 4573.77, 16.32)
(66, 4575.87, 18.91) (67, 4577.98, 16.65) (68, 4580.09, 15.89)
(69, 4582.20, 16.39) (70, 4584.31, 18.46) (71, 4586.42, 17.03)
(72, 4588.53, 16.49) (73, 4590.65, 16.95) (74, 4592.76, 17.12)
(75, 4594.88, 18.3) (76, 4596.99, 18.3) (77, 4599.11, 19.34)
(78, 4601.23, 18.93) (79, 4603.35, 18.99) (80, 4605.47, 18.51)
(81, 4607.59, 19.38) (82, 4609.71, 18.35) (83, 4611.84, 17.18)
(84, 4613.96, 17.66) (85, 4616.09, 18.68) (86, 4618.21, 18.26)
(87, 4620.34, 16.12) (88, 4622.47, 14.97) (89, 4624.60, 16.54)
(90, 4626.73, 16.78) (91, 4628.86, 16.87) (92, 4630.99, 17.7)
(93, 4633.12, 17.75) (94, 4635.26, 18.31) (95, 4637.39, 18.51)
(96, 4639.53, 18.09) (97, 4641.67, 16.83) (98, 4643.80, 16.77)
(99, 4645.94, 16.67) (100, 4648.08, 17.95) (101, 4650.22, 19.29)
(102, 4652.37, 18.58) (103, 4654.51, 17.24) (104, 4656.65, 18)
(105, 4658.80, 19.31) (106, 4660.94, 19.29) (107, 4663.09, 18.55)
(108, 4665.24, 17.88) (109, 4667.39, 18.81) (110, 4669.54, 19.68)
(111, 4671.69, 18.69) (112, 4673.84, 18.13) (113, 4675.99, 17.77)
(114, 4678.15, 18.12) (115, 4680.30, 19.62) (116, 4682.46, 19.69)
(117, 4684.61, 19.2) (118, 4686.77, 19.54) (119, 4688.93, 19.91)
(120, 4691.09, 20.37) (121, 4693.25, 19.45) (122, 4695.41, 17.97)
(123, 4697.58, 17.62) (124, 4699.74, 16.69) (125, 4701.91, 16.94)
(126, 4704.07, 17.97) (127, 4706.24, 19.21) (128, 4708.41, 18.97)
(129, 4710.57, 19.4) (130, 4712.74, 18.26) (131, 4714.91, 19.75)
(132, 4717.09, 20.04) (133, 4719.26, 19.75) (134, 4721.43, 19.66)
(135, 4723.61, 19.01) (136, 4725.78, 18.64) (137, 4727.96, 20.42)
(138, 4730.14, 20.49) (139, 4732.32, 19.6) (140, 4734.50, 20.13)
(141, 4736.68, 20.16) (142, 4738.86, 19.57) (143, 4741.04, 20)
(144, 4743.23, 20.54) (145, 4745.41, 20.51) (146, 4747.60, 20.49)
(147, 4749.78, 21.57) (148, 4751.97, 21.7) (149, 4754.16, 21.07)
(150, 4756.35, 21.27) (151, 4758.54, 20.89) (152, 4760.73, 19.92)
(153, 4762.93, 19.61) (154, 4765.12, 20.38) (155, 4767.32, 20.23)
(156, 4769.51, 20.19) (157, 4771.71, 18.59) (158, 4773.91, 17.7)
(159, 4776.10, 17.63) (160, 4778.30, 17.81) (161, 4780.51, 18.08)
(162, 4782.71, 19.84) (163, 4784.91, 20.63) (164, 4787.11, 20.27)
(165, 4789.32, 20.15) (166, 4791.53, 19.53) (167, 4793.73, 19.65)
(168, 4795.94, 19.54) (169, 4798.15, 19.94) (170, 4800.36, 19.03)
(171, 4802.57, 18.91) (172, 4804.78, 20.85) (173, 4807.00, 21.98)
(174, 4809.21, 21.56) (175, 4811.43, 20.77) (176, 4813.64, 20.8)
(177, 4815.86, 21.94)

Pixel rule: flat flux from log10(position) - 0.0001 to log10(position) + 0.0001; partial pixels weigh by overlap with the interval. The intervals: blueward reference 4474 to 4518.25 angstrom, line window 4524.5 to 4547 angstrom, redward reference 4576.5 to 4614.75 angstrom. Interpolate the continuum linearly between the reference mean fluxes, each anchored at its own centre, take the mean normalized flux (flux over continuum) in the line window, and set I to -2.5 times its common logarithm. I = 0.23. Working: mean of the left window 16.4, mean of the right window 17.8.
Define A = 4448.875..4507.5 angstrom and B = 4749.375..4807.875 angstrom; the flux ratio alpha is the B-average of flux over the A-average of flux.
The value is 1.2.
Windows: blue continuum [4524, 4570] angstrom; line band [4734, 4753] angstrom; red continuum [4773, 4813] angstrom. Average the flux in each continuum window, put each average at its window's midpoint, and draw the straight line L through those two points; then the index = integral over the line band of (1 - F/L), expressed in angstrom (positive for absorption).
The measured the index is -1.72 angstrom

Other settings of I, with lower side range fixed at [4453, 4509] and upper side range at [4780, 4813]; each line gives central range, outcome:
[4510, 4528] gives 0.06 mag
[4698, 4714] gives 0.05 mag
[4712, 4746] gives -0.03 mag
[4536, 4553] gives 0.18 mag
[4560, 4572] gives 0.03 mag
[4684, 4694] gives -0.05 mag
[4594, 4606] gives -0.06 mag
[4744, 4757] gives -0.08 mag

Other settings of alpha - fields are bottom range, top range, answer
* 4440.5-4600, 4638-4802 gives 1.18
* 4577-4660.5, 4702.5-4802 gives 1.11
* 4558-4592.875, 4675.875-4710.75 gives 1.11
